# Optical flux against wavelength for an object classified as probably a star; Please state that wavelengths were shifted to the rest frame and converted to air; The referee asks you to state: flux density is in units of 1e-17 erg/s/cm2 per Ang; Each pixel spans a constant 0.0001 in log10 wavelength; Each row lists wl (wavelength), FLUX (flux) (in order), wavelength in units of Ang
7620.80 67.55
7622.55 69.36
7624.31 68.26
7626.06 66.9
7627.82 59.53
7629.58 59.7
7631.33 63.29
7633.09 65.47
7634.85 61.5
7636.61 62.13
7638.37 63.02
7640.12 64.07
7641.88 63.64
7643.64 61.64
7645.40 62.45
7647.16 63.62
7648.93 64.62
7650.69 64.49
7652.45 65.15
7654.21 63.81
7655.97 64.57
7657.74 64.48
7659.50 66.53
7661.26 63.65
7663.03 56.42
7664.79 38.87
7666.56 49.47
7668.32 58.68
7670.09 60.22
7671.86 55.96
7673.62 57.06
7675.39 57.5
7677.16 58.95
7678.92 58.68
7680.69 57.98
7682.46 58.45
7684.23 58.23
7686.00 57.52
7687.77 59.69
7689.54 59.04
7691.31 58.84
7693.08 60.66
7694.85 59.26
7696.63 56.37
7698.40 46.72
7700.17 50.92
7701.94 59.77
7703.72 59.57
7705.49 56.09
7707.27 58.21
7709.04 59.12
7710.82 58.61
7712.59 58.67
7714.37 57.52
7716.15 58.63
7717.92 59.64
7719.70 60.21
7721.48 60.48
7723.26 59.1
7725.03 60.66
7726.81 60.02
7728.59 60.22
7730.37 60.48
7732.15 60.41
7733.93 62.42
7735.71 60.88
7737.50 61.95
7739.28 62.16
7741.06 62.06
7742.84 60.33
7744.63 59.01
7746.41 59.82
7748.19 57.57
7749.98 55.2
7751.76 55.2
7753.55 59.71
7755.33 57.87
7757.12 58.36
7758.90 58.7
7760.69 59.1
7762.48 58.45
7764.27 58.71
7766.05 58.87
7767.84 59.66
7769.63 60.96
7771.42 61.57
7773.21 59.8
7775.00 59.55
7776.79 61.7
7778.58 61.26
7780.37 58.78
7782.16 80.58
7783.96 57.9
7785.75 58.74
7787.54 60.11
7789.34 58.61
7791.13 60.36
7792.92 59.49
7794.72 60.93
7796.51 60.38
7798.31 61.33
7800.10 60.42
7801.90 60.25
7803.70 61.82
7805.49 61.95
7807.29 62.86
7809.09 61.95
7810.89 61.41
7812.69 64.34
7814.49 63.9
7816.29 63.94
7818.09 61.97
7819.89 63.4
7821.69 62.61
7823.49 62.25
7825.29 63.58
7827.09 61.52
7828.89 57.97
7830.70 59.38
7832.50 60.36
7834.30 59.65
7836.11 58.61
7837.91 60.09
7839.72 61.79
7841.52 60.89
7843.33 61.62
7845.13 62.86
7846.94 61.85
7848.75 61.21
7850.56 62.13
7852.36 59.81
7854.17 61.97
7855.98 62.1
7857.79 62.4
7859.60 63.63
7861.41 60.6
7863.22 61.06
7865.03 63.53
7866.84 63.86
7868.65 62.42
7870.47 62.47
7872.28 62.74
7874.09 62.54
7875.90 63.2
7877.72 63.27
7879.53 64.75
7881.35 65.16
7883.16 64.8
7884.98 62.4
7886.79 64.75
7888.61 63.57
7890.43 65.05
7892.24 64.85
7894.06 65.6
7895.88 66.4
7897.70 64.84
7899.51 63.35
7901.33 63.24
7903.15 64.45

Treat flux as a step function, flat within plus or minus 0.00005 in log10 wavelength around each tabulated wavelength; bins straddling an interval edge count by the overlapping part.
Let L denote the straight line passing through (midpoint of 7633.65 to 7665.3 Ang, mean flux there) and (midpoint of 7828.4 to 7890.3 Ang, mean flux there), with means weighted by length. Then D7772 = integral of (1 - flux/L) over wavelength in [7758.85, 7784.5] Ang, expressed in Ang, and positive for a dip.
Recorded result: 0.41 Ang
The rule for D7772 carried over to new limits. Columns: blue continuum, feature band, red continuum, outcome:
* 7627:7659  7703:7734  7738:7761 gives 0.4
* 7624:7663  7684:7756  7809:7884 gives 4.8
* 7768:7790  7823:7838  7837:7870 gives 0.4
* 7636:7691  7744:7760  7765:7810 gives 0.8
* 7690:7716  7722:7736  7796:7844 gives -0.6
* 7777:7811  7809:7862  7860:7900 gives 0.8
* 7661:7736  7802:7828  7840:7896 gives -0.5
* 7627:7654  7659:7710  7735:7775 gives 3.7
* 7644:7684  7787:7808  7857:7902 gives 0.5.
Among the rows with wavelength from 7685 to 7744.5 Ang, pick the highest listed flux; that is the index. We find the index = 62.42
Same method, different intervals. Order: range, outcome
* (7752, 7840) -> 80.58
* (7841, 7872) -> 63.86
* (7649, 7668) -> 66.53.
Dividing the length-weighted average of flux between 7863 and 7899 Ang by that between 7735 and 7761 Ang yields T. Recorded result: 1.08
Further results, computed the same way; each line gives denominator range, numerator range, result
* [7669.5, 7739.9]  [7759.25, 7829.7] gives 1.05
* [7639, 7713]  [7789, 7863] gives 1.04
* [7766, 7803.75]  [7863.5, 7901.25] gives 1.05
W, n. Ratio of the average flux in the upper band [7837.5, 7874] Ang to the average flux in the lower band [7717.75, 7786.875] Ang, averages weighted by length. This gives 1.03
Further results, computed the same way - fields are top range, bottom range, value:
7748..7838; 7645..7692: 1.02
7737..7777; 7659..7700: 1.04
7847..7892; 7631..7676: 1.03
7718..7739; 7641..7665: 0.97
